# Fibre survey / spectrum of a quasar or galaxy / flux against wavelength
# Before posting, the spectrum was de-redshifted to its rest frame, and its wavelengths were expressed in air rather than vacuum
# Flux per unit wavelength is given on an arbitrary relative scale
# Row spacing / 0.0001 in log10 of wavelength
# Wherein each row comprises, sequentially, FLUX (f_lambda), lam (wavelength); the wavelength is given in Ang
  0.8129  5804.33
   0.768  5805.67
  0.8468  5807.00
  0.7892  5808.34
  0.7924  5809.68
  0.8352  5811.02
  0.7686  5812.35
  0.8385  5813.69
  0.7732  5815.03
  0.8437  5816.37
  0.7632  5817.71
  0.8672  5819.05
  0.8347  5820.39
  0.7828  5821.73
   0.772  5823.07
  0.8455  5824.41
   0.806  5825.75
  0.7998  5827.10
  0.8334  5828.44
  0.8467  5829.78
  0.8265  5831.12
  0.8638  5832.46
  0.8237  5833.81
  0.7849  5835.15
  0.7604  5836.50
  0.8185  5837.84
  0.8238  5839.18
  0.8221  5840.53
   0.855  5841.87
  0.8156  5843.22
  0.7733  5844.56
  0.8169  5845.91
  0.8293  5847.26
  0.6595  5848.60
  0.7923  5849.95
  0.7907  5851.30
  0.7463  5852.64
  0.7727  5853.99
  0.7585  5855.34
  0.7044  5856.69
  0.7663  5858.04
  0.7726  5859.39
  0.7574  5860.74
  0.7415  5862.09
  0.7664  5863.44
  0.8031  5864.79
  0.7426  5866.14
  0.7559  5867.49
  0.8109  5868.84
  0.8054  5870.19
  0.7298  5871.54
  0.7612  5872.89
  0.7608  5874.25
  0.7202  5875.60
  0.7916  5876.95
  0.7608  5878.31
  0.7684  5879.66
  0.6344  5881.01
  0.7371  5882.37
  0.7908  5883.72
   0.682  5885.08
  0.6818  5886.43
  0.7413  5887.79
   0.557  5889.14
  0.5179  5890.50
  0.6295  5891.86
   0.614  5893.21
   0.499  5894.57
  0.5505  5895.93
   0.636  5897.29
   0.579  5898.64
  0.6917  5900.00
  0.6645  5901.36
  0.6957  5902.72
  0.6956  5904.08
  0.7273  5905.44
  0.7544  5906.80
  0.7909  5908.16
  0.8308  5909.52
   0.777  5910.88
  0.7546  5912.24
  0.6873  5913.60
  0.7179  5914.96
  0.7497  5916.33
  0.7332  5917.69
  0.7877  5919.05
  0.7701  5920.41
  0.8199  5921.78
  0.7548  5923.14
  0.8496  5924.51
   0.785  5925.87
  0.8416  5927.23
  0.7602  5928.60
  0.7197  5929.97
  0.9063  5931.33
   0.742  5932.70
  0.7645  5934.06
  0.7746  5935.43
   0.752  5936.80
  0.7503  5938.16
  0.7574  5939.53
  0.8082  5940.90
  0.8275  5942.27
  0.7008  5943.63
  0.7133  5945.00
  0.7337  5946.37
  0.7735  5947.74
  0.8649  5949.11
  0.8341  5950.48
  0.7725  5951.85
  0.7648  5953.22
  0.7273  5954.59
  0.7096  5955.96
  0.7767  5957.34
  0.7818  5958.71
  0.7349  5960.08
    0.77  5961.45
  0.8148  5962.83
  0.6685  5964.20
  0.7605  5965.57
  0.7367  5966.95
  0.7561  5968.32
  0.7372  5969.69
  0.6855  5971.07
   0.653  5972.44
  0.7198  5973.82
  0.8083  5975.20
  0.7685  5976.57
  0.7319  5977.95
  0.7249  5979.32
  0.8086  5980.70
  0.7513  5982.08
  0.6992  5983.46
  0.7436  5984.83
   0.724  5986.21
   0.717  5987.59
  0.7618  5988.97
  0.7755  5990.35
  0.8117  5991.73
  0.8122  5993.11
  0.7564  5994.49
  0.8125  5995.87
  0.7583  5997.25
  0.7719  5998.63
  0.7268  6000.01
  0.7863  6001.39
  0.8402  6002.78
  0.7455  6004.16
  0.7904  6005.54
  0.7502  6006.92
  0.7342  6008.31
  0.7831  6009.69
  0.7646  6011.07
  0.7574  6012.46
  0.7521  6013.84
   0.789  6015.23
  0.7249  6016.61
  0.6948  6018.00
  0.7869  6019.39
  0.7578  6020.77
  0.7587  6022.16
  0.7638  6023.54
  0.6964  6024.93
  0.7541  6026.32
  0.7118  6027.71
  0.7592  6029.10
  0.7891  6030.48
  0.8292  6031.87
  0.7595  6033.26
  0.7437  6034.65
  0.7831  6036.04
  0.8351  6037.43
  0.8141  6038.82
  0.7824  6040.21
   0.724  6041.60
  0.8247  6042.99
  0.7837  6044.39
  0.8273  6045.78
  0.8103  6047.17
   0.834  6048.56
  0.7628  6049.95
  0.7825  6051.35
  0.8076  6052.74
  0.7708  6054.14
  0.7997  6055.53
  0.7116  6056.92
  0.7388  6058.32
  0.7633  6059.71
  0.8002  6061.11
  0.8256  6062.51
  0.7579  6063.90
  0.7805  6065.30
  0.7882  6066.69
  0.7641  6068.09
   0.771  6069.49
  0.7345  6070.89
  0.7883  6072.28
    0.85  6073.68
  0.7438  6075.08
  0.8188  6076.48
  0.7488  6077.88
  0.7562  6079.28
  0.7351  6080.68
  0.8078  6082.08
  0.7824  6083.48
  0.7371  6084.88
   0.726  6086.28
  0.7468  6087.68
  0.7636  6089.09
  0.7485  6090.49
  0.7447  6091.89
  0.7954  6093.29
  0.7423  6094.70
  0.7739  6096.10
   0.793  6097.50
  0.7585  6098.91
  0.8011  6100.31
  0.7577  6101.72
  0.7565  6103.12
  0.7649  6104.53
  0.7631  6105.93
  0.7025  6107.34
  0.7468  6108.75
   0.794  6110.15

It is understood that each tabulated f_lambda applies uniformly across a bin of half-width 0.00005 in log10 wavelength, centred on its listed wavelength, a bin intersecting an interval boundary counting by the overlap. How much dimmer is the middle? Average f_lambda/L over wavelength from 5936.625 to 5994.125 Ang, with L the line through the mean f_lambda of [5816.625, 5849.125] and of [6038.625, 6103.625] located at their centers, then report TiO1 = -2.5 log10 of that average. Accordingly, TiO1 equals 0.05 mag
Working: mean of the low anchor 0.811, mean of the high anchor 0.775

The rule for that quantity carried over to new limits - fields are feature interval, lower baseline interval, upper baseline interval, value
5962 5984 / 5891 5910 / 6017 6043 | -0.03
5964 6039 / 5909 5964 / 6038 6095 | 0.02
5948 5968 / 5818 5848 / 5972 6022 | 0.01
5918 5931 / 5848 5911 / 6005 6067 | -0.08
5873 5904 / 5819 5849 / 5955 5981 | 0.17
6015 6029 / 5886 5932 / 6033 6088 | 0.03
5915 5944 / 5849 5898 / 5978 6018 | -0.06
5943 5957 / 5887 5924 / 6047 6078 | -0.06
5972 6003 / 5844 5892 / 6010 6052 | 0.01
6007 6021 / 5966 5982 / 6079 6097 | -0.01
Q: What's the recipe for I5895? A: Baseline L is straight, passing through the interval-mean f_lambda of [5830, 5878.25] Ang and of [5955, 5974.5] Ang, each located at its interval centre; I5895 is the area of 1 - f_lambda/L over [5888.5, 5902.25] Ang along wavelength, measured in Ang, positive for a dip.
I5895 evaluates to 3.0 Ang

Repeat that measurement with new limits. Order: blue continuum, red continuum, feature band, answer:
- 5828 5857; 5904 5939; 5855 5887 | 1.5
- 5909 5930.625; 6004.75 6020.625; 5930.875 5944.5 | -0.1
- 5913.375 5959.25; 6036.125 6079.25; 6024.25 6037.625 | 0.3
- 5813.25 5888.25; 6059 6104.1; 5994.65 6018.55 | 0.3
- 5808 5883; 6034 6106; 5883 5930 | 4.4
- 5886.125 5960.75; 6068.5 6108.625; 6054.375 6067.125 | -0.2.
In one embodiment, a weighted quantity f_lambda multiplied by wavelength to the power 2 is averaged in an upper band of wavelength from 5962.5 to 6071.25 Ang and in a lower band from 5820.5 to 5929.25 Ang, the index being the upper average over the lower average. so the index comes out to 1.07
